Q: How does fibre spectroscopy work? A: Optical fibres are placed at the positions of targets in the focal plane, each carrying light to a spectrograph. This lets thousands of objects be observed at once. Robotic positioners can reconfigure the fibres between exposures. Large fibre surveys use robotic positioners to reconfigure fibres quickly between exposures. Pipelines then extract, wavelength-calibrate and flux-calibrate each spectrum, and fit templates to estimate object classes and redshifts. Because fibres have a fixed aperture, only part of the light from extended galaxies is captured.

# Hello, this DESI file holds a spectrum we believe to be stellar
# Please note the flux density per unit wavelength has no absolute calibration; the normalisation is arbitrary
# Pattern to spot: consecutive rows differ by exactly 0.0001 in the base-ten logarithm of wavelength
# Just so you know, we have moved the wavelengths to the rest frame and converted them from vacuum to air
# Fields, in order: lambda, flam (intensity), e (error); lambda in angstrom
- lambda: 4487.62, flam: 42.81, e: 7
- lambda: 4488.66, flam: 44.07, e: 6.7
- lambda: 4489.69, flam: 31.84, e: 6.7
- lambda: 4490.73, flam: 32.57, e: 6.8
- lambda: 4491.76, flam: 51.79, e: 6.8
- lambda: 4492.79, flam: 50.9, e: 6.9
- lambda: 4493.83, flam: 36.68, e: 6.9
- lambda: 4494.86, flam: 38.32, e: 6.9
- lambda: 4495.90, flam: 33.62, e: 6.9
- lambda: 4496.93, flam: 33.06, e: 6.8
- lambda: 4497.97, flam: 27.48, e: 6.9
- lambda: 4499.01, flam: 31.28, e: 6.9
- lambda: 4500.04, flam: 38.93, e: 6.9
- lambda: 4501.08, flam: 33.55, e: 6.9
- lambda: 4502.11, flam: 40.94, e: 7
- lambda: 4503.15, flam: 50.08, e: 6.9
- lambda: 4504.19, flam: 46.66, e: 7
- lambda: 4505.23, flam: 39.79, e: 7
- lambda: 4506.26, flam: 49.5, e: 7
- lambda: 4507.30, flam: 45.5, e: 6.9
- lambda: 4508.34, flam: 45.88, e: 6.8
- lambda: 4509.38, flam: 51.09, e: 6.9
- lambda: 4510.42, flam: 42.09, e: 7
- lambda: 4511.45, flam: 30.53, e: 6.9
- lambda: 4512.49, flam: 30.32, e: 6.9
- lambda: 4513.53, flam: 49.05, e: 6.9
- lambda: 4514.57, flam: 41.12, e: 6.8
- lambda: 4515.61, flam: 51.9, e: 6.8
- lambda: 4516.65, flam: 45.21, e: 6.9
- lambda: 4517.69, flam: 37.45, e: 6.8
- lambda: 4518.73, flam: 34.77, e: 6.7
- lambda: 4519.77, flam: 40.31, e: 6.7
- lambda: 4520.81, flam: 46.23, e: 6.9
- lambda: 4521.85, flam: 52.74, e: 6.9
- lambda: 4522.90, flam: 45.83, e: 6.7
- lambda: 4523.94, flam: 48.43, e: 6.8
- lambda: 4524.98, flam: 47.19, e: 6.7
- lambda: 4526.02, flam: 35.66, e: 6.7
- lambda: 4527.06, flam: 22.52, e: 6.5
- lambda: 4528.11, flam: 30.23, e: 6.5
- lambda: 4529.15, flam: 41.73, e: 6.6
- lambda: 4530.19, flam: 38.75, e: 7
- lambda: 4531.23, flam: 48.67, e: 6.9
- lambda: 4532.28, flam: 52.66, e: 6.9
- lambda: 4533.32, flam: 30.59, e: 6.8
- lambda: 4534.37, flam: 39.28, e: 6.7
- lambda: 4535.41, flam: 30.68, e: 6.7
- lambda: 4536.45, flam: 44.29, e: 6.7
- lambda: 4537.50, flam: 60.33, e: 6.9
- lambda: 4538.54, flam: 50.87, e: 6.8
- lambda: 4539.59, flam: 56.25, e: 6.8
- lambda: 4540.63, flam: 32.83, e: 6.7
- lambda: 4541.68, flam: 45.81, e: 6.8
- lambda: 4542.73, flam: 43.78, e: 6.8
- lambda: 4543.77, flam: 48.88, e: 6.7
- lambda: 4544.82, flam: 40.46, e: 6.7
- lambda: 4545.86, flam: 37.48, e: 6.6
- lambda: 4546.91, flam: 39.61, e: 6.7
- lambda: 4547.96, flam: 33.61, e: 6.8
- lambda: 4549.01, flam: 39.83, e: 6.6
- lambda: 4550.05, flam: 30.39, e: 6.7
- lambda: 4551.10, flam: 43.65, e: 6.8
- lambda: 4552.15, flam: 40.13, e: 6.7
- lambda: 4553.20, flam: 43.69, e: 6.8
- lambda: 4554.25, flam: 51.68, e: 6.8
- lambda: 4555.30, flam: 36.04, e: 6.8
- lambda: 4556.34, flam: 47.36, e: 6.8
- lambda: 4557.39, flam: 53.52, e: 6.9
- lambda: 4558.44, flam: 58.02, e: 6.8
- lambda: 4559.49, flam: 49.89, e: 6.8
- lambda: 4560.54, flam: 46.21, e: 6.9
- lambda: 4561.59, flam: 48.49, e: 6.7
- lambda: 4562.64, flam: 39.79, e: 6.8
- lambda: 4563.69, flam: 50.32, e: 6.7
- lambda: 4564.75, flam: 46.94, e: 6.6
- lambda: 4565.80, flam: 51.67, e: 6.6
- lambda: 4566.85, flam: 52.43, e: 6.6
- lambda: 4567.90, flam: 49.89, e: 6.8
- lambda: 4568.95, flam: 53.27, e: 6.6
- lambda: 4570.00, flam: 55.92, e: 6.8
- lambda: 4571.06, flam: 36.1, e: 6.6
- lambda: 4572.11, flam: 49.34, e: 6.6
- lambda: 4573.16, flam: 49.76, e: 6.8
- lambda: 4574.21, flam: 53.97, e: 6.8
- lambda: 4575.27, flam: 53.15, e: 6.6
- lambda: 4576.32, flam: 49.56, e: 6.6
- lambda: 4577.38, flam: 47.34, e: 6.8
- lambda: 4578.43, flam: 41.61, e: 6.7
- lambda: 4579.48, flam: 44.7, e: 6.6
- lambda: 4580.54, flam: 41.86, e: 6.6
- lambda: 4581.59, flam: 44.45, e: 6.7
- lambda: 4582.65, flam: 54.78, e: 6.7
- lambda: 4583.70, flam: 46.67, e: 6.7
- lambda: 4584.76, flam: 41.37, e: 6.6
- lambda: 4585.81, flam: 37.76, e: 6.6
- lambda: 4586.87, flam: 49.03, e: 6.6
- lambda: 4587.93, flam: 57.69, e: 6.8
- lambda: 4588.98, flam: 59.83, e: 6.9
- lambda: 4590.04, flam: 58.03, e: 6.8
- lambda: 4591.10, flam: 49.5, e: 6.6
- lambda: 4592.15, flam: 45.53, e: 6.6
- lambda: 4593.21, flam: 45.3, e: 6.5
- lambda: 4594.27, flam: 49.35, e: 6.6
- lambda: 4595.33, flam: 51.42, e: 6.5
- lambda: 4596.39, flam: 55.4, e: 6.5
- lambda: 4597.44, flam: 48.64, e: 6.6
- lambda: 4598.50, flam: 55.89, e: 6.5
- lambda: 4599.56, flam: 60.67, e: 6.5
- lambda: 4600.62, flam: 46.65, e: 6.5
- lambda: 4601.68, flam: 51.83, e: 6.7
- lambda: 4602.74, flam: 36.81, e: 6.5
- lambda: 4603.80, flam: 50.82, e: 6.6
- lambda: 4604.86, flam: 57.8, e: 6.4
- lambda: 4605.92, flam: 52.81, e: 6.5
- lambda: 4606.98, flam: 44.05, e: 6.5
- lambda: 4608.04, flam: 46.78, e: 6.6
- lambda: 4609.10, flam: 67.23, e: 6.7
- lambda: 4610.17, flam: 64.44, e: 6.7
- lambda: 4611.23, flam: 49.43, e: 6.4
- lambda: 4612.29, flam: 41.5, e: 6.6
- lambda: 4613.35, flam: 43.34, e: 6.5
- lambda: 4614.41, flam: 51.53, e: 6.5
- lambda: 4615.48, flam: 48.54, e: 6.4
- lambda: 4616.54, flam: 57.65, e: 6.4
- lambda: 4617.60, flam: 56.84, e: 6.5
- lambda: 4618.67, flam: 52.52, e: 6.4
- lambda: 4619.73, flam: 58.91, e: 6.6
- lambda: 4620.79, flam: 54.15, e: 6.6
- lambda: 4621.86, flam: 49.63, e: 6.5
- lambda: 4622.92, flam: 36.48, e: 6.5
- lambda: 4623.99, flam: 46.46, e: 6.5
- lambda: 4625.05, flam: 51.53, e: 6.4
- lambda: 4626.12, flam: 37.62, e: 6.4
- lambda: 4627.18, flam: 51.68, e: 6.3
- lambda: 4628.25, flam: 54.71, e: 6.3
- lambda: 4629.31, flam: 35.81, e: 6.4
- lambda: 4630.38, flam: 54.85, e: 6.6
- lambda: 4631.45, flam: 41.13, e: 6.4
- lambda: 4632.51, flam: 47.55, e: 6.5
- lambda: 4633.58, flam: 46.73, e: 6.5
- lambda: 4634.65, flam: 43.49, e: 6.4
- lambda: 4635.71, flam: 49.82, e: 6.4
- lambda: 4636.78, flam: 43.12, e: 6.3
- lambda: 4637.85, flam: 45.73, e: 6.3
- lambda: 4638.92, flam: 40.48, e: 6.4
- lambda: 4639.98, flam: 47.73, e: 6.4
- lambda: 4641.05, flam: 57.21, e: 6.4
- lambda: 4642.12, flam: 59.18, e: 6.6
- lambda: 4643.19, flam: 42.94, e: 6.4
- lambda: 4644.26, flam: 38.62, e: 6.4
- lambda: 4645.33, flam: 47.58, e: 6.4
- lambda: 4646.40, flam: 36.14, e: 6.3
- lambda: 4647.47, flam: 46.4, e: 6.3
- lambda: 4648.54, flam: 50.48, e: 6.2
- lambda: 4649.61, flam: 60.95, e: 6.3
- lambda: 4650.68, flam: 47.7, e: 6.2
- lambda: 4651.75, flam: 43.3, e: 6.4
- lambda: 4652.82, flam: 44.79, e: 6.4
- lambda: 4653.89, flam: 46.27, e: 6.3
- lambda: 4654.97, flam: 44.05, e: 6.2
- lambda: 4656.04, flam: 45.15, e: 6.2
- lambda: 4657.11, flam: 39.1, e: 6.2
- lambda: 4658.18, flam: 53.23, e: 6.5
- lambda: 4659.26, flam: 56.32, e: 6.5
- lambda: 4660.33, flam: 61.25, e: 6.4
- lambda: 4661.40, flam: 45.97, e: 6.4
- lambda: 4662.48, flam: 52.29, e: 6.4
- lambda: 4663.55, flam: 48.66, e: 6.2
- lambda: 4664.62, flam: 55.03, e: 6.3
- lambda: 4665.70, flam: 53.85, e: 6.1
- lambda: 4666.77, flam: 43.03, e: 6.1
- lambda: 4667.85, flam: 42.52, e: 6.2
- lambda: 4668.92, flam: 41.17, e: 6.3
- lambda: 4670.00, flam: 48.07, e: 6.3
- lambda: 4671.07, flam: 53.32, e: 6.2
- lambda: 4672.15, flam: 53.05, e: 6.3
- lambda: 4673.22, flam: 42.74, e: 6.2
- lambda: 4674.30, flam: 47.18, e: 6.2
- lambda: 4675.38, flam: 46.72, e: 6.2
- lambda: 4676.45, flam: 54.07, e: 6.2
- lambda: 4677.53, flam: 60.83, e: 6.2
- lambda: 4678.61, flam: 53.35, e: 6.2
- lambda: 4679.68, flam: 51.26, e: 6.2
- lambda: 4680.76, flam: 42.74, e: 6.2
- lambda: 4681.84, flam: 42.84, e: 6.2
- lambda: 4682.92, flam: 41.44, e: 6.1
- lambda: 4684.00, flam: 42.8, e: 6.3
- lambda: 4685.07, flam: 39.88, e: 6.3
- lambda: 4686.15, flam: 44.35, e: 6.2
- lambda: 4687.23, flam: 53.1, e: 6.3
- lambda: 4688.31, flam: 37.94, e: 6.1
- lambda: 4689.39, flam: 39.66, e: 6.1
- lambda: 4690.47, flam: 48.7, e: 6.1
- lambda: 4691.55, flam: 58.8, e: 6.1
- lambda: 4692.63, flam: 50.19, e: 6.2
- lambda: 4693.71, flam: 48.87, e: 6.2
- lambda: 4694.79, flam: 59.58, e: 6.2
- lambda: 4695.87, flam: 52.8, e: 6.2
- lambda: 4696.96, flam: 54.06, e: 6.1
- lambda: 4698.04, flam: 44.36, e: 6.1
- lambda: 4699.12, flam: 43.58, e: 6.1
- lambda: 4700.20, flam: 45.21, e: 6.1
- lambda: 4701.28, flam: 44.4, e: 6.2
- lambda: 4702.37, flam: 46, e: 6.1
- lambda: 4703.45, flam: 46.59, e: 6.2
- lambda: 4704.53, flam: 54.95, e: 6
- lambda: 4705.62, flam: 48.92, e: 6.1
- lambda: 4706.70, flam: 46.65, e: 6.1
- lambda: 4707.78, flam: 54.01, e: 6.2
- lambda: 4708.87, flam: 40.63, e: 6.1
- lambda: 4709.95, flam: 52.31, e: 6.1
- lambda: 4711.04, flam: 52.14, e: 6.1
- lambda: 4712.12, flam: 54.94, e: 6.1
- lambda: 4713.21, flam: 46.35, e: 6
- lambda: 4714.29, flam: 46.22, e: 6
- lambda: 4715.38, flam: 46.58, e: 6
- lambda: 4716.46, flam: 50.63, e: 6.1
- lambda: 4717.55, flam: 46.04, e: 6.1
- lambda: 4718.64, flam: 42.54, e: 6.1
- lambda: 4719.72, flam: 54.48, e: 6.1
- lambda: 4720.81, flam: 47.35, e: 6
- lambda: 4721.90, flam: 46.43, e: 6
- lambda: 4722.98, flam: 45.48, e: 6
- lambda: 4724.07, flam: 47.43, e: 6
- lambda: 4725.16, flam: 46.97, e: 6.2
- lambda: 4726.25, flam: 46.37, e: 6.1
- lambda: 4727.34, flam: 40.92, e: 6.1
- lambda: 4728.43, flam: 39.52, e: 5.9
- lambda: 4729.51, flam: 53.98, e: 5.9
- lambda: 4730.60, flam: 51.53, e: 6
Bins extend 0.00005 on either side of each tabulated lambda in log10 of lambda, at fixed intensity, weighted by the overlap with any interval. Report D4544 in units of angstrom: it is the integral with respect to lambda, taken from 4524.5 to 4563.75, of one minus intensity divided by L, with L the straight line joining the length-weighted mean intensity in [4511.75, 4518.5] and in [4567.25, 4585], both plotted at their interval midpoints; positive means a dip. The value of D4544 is 1.7 angstrom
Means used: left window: 41.8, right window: 48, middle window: 42.8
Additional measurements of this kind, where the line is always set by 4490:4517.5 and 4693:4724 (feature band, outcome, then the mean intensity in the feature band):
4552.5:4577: -3.2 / 48.9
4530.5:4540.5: -0.7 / 45.3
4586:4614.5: -4.3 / 51.4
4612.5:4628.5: -1.6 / 49.8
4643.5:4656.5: 0.2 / 45.9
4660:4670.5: -0.4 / 48.9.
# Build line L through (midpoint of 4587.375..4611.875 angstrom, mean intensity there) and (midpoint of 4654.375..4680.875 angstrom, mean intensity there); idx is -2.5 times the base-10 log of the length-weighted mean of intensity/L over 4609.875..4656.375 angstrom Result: 0.07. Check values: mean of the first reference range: 52.4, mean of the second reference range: 49.5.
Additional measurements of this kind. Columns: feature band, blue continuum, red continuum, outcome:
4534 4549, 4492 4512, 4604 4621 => 0.04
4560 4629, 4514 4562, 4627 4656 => -0.10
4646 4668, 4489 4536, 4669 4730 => -0.05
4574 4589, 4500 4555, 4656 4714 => -0.08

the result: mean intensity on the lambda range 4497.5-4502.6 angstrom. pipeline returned 34.5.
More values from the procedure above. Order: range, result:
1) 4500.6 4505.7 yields 42.3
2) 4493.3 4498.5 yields 33.8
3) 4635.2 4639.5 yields 44.8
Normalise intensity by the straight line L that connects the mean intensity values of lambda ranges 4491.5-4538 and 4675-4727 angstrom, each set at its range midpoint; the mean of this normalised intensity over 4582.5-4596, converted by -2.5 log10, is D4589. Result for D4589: -0.13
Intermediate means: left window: 41.3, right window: 48.1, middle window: 49.6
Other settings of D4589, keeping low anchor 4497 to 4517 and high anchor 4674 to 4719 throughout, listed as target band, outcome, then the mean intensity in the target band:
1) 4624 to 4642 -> -0.027 mag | 47.1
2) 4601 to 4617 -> -0.132 mag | 50.9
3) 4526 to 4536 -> 0.138 mag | 37.2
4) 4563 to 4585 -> -0.107 mag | 48.4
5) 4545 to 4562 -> -0.014 mag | 43.6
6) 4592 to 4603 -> -0.127 mag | 50.2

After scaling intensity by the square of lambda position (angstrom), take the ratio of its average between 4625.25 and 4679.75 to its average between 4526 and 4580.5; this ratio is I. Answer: 1.12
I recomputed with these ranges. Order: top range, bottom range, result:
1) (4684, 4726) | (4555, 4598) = 1.04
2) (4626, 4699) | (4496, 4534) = 1.25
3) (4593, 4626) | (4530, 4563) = 1.19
